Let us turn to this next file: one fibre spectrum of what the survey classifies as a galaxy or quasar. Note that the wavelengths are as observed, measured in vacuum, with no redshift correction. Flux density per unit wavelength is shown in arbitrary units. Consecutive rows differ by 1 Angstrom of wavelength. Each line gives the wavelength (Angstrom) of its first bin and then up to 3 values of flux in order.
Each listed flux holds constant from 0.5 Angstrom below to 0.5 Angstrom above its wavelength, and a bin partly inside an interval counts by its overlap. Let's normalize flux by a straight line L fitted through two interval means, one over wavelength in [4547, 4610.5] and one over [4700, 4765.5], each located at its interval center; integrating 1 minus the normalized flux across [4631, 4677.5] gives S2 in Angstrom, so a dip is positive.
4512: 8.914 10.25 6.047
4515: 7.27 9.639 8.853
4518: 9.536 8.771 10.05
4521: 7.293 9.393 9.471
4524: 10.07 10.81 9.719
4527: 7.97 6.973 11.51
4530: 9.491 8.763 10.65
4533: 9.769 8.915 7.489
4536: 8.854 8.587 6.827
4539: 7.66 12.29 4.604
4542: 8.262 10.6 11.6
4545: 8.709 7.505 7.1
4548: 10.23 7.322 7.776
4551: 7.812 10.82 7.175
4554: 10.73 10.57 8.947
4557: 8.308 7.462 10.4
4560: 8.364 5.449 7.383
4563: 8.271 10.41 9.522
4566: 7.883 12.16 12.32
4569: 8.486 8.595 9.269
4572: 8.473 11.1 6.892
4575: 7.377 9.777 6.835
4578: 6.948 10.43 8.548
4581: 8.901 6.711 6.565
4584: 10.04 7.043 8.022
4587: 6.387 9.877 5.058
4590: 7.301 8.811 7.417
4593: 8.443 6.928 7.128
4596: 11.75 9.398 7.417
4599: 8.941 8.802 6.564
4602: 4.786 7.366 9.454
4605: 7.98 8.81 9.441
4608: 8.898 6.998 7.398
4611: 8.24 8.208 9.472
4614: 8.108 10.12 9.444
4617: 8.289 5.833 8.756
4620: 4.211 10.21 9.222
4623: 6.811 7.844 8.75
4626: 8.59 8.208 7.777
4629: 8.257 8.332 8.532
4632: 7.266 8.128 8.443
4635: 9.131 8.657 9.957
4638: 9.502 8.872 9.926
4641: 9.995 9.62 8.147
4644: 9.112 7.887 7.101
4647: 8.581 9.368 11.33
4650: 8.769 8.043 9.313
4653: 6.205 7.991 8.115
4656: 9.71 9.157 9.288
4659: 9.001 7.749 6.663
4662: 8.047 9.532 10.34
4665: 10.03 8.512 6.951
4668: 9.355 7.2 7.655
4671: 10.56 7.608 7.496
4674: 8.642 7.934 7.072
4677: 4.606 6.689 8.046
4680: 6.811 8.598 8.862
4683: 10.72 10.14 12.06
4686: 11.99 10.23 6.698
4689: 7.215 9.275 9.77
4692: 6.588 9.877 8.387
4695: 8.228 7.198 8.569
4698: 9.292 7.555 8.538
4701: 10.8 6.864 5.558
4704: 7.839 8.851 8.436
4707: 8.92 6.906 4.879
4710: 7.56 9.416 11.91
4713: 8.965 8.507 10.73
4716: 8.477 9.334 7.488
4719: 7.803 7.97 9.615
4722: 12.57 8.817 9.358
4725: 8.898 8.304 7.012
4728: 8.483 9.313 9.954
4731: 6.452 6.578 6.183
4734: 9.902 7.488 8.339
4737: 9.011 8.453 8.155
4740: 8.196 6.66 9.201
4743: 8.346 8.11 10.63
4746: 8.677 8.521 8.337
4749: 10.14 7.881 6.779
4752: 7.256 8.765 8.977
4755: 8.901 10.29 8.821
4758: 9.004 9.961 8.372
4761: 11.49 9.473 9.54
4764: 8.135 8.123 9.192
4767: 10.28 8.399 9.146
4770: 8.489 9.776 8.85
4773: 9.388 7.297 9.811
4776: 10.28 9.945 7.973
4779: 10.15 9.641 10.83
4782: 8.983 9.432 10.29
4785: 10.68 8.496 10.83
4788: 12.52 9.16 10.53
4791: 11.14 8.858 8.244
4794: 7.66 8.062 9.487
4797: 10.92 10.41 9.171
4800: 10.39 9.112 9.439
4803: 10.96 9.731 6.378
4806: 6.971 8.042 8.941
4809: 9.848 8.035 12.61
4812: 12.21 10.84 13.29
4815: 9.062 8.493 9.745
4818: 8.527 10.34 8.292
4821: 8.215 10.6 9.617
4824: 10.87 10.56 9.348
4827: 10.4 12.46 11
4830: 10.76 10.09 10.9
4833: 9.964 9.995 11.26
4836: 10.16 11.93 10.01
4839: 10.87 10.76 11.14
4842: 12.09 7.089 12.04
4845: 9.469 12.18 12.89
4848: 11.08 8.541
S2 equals -0.2 Angstrom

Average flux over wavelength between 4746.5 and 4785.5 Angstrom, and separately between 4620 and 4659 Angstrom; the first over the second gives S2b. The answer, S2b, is 1.1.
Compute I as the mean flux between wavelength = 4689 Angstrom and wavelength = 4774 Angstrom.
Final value 8.62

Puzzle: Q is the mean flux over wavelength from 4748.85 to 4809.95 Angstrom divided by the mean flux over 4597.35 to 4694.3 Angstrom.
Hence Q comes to 1.10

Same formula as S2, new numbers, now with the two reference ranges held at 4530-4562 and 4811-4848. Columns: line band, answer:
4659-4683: 3.5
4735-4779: 5.2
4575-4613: 4.0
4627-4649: 1.3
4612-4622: 0.9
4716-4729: 1.3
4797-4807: 1.1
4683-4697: 0.8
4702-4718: 2.3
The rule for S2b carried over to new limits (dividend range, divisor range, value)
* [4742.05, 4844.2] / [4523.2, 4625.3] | 1.13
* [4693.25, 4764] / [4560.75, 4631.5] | 1.03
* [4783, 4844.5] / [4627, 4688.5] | 1.16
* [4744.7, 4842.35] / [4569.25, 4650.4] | 1.16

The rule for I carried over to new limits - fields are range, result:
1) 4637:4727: 8.62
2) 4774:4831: 9.78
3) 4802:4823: 9.56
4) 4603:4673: 8.52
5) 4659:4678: 8.09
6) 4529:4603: 8.53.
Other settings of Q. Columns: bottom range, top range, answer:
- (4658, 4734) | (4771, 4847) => 1.17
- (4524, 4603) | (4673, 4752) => 0.99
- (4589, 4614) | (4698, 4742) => 1.04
